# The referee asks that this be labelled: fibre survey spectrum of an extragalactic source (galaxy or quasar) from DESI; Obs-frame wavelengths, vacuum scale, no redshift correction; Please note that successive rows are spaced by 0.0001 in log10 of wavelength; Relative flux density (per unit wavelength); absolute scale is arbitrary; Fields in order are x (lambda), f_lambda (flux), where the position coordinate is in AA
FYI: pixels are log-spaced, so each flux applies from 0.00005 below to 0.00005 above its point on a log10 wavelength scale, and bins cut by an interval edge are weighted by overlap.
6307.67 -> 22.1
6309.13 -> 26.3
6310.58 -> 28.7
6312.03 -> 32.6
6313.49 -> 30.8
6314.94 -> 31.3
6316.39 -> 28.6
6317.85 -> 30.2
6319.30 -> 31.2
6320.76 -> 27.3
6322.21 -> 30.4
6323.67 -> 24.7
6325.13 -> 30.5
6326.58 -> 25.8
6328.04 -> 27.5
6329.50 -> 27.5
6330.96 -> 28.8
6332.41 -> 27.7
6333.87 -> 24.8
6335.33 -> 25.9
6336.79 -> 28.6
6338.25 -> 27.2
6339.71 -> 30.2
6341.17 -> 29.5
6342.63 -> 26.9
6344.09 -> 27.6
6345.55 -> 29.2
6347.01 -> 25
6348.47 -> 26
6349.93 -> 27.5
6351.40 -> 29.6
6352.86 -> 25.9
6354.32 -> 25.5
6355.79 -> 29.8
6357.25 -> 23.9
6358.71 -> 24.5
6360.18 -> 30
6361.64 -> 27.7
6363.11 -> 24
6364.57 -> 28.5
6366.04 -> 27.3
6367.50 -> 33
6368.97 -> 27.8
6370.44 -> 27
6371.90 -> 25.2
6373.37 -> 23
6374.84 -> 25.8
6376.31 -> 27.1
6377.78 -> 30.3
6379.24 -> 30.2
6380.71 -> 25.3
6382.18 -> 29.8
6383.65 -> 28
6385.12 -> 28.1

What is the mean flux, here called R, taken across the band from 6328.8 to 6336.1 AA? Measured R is 27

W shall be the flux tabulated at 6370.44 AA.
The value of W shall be 27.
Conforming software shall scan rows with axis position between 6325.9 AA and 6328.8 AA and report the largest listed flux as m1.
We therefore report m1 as 27.5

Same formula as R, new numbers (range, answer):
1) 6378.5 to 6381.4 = 27.9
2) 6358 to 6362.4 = 27.4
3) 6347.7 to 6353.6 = 27.2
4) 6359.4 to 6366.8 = 27.5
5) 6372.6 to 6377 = 25.2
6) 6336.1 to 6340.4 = 28.6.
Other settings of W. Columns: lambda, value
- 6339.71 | 30.2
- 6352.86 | 25.9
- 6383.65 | 28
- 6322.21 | 30.4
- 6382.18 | 29.8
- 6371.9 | 25.2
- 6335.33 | 25.9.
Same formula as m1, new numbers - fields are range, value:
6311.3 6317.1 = 32.6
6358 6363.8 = 30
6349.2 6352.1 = 29.6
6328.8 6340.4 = 30.2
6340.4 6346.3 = 29.5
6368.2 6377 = 27.8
